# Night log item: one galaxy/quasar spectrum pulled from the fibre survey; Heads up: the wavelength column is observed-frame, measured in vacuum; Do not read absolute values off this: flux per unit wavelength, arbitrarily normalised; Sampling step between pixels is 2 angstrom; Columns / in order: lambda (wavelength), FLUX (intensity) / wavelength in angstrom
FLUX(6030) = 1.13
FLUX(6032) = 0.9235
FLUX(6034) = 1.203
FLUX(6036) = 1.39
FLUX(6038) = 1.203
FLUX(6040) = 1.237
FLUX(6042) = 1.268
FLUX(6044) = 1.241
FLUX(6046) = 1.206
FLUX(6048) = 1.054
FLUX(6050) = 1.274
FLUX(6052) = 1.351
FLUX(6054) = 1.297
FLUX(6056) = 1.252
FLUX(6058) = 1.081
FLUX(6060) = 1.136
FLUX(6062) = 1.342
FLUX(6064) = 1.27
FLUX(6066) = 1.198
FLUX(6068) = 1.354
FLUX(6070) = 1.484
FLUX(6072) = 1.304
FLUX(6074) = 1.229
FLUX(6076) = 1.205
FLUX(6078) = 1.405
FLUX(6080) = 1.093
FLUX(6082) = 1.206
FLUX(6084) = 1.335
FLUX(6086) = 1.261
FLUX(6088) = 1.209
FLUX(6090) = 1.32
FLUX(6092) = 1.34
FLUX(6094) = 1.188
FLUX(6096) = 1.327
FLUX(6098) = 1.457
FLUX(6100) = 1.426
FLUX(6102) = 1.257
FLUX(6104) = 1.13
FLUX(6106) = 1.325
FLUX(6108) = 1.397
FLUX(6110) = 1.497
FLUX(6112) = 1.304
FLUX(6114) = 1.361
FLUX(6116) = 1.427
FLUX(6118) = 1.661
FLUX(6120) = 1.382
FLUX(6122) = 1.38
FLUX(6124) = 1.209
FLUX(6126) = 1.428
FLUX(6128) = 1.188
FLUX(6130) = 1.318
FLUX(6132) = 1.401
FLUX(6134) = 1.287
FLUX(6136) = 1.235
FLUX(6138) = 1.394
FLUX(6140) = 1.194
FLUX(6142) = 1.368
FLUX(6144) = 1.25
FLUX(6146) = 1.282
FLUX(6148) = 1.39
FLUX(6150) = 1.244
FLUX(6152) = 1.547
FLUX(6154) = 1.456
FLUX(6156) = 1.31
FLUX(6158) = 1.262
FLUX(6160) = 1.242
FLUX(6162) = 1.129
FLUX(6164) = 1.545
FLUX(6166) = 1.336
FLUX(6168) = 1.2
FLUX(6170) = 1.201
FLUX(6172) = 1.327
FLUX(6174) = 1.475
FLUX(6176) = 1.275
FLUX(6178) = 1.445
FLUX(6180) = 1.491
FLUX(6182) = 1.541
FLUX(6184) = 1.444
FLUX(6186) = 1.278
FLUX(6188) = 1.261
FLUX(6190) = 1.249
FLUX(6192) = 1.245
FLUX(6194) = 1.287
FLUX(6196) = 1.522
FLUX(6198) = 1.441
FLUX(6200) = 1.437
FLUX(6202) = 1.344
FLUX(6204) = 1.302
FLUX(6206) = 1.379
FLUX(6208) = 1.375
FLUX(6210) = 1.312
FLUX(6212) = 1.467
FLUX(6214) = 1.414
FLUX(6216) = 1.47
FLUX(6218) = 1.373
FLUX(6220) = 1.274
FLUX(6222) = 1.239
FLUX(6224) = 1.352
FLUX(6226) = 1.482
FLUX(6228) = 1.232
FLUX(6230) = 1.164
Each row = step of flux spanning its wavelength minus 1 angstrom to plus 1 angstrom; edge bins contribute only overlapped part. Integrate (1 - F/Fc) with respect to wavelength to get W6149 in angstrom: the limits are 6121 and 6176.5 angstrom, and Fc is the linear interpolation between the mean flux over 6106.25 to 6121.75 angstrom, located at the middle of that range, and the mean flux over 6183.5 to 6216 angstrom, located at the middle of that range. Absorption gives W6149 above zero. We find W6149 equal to 3.3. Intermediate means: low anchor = 1.42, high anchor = 1.36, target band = 1.32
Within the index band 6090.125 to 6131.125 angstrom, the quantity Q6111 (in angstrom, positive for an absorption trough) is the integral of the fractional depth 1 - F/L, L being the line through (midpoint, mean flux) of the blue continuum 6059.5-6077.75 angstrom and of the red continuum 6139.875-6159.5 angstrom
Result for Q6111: -1.16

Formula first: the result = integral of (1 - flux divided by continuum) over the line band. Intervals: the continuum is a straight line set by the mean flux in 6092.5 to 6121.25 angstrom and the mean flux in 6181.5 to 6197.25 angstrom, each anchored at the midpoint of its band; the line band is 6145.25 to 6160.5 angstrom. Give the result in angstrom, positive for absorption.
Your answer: 0.1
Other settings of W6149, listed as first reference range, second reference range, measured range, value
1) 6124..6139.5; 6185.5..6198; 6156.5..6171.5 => 0.4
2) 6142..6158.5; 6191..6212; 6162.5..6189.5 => -0.1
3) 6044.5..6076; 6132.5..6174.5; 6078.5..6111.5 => -0.6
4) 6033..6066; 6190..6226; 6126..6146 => 0.1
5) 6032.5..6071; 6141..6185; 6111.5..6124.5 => -0.9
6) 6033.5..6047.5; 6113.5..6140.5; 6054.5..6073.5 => 0.1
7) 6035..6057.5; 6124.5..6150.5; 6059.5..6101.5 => -0.7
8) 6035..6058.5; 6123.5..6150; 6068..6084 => -0.3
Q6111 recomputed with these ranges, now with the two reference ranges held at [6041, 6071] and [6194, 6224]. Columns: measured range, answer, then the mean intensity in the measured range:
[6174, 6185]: -0.7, 1.44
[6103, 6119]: -1.1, 1.39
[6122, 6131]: 0.1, 1.3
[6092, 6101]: -0.4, 1.35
